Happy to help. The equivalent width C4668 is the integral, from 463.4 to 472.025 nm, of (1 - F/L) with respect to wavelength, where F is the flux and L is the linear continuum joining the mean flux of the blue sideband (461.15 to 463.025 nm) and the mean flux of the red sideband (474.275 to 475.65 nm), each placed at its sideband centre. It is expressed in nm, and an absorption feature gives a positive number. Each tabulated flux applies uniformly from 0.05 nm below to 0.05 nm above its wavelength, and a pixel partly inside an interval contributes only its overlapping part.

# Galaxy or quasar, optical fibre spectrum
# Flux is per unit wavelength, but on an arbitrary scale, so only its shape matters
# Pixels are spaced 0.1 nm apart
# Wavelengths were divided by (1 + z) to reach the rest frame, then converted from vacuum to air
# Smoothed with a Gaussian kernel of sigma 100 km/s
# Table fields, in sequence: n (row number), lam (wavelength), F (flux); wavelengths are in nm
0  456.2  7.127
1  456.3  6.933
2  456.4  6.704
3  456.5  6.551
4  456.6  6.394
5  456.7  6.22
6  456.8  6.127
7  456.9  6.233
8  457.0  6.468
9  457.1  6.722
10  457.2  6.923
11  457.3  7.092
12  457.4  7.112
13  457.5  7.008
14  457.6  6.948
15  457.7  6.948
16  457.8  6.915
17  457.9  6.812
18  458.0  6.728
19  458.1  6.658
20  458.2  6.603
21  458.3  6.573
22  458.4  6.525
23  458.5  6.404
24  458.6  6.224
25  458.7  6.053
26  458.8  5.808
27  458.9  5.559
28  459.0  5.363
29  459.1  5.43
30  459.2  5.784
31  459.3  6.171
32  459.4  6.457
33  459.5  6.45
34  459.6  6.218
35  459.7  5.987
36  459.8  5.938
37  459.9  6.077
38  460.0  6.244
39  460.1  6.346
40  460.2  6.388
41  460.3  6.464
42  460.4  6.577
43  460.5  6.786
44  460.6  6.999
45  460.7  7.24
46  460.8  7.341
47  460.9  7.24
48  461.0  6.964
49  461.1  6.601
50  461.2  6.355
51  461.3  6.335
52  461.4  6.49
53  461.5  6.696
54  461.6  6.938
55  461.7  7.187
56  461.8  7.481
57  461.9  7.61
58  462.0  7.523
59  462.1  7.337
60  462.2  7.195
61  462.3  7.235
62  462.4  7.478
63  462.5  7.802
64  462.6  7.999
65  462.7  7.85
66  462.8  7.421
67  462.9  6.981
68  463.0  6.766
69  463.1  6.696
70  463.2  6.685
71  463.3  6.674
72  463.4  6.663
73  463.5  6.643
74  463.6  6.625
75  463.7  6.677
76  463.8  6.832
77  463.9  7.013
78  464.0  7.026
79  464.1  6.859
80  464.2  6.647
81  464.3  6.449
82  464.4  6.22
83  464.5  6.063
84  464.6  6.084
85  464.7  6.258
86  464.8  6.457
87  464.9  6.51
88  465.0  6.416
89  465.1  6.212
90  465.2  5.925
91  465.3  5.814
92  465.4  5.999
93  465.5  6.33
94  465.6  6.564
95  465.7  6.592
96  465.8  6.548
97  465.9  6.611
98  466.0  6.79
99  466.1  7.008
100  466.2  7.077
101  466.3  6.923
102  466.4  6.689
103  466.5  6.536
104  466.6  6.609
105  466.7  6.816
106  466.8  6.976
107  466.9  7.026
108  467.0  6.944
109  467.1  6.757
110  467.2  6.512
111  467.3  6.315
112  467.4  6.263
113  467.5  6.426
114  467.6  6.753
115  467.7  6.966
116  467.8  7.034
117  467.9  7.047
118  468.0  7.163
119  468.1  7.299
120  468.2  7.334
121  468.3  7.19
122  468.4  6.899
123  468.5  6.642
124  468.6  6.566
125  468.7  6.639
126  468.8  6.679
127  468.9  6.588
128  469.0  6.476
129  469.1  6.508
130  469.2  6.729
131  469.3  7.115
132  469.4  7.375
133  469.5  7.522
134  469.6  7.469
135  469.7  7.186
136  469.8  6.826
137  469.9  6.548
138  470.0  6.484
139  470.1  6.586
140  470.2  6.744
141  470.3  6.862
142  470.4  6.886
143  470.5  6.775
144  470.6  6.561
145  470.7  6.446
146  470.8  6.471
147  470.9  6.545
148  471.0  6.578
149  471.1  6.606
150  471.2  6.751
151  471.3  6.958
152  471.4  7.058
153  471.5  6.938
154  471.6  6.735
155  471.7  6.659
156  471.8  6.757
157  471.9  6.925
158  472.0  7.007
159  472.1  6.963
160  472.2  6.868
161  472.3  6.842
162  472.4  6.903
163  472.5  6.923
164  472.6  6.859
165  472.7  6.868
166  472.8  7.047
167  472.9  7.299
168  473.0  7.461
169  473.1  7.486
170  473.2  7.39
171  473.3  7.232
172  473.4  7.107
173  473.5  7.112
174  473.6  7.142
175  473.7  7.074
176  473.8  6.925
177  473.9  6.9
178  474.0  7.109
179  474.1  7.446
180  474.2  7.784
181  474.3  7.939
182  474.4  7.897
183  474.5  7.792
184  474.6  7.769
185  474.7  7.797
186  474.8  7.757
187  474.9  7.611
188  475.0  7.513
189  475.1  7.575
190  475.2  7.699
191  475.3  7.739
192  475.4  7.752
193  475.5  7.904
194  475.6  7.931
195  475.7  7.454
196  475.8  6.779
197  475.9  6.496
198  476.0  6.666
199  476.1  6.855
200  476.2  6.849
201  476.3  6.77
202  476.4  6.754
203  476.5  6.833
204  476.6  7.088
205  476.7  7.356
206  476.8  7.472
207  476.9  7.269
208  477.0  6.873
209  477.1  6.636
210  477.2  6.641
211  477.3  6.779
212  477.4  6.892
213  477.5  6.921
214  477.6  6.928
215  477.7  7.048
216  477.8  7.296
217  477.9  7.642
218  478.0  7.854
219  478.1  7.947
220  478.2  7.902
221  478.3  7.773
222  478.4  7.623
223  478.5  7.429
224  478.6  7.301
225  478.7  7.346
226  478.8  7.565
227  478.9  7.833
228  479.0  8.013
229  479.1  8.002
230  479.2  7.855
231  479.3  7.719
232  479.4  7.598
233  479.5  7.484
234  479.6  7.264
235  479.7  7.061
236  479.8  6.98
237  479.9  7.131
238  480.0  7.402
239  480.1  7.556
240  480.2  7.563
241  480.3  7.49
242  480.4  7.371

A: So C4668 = 0.85 nm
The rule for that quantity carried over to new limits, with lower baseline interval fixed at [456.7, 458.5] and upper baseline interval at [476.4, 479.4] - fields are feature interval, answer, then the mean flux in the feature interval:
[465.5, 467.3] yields 0.065 nm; 6.74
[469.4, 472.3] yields 0.128 nm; 6.82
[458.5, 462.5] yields 0.124 nm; 6.59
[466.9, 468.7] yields 0.053 nm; 6.83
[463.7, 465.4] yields 0.126 nm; 6.42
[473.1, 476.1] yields -0.064 nm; 7.42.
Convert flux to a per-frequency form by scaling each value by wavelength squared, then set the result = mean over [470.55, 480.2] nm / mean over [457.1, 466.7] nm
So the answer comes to 1.15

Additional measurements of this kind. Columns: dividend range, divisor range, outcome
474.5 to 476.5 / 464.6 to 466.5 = 1.18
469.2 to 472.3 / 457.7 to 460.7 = 1.14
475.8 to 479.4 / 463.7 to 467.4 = 1.16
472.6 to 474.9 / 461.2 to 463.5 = 1.09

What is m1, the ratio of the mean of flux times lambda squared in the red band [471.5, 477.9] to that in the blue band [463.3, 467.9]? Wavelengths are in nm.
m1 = 1.13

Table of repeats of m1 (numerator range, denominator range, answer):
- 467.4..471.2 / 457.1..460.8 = 1.10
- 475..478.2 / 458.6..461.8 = 1.20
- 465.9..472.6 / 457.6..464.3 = 1.05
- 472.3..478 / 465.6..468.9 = 1.10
